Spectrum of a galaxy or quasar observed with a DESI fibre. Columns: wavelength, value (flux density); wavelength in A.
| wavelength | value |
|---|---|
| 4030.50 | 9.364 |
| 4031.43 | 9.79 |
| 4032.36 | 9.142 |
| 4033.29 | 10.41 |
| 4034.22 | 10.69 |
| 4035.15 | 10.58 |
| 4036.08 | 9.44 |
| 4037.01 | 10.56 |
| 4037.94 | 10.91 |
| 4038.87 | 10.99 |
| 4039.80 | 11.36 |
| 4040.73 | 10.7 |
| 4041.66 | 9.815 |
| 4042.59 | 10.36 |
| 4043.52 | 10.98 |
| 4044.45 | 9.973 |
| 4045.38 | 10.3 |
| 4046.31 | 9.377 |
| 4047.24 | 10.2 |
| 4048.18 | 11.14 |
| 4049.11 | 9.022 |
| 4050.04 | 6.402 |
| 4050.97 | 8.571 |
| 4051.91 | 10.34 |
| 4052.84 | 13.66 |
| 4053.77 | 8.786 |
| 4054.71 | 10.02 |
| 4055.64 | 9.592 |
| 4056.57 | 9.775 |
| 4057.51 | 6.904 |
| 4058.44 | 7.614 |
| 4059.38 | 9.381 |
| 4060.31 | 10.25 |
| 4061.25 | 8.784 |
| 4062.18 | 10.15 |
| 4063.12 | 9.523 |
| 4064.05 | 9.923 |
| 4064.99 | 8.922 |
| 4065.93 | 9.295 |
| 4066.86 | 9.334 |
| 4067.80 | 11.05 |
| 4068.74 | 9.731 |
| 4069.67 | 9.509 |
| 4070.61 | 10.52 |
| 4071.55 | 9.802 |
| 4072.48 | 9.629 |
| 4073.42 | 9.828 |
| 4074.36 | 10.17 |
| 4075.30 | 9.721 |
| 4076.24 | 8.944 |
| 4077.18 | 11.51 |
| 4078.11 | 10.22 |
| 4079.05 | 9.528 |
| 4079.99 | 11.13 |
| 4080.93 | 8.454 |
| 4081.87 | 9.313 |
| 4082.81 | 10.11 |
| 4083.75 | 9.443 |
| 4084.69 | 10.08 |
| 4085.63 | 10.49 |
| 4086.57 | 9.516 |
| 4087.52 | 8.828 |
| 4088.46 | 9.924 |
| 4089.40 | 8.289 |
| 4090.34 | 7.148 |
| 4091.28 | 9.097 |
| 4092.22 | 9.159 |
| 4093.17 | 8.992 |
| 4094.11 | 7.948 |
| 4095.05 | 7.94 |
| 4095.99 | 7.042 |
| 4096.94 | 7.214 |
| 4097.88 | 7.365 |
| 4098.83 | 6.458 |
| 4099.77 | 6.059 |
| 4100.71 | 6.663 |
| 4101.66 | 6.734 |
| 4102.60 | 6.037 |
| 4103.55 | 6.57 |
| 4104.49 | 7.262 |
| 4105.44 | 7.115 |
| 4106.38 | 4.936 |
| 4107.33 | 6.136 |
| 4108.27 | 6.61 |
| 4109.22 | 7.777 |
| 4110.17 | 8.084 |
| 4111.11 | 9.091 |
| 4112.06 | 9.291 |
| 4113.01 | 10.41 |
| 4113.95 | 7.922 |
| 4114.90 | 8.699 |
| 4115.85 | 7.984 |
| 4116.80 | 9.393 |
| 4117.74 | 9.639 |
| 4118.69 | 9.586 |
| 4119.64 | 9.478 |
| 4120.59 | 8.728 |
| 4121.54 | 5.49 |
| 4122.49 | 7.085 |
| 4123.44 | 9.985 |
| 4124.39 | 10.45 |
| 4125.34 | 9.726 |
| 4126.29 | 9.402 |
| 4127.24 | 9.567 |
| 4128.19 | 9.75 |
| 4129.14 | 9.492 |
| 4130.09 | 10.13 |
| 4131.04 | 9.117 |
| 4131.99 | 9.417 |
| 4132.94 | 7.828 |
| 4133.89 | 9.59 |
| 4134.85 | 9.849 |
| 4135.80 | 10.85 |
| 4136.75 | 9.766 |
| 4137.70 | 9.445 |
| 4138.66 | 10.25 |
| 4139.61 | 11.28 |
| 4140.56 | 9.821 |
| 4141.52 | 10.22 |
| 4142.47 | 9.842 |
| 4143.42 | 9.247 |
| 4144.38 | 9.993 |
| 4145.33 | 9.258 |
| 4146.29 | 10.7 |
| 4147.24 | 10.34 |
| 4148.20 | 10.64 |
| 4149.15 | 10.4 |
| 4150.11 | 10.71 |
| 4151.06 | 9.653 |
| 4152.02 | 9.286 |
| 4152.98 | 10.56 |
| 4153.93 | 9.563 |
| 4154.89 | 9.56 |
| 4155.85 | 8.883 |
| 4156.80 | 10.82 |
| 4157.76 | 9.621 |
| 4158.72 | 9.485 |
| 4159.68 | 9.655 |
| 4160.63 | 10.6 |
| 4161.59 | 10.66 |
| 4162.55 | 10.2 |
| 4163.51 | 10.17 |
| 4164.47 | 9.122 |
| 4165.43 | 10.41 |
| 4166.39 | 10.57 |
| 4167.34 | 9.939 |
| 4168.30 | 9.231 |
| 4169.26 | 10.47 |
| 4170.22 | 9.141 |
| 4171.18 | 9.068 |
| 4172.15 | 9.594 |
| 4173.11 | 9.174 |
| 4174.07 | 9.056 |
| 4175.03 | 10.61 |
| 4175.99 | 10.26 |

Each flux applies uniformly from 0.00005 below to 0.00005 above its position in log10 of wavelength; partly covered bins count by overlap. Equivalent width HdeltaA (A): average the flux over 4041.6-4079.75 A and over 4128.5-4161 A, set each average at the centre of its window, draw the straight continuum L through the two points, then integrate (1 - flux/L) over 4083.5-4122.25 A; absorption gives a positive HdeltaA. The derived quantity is 6.9 A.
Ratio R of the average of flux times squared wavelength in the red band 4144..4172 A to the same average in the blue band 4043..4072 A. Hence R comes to 1.08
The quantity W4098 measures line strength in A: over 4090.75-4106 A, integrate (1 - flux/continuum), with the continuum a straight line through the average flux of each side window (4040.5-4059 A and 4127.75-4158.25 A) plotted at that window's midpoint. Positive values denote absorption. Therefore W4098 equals 3.8 A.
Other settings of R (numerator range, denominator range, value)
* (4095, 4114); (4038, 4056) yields 0.74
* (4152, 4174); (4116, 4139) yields 1.07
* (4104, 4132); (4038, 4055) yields 0.88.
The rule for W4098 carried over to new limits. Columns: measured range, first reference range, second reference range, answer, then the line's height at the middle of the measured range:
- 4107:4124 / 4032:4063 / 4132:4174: 2.5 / 9.88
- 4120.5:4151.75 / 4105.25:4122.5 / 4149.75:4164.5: -2.0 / 9.05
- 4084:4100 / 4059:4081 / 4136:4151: 2.5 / 9.92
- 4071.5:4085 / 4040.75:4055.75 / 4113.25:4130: -0.4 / 9.56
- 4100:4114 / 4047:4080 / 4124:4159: 3.5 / 9.77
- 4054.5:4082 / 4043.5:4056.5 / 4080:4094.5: -0.3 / 9.52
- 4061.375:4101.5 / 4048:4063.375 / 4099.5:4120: -2.2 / 8.63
